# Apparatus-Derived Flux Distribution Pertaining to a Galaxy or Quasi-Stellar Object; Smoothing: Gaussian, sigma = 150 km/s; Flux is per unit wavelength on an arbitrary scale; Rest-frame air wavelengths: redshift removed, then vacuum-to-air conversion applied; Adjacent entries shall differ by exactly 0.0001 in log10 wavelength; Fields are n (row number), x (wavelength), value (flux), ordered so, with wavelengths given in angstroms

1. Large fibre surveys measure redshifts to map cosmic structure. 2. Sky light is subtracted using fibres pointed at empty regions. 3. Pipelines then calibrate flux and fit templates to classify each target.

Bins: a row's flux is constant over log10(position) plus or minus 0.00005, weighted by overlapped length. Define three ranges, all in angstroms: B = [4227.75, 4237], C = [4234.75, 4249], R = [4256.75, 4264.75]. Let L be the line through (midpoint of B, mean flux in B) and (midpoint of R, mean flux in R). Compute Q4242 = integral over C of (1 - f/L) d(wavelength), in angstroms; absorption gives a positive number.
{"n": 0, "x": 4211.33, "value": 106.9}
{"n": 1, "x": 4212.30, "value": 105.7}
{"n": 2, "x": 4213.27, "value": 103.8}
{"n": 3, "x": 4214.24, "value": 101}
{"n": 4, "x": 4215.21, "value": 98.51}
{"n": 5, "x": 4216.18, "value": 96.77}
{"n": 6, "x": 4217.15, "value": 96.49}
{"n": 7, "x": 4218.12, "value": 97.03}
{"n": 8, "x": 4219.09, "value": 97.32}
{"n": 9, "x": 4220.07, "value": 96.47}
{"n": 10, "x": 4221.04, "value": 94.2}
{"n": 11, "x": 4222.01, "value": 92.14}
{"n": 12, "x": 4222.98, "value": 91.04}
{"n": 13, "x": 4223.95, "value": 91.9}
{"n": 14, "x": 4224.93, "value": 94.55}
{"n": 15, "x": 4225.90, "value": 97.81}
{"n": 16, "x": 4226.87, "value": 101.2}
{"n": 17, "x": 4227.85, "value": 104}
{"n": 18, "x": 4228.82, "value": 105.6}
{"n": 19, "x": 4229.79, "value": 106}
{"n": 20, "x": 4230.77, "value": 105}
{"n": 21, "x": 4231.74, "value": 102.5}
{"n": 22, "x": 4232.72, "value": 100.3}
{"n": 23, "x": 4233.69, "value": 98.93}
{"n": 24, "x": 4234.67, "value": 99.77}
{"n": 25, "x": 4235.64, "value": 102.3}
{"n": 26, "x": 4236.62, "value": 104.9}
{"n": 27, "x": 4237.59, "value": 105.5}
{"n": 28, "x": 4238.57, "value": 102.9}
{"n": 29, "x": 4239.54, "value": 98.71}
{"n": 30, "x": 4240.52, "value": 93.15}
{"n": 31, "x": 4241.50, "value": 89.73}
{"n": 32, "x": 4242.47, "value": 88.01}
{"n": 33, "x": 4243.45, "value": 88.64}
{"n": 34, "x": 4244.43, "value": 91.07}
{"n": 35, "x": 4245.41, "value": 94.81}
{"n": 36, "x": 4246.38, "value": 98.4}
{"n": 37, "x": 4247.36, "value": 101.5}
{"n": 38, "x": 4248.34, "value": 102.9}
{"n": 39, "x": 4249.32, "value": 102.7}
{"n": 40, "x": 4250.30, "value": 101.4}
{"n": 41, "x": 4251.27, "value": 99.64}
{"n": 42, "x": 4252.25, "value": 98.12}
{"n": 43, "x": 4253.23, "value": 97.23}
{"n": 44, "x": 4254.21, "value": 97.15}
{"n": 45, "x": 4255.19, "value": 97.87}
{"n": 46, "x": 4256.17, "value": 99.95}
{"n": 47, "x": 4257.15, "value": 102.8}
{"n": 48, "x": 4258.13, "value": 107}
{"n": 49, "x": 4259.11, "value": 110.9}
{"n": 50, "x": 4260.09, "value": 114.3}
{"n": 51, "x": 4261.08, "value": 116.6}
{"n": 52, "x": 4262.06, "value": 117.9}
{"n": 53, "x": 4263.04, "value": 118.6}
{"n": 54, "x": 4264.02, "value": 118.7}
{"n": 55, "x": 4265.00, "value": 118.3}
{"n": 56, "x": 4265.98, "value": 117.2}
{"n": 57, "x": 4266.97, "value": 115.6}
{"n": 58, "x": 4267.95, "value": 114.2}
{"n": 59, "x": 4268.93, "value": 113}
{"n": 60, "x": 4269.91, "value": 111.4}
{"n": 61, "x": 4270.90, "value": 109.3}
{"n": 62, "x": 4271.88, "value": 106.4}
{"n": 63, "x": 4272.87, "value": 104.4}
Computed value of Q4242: 1.2 angstroms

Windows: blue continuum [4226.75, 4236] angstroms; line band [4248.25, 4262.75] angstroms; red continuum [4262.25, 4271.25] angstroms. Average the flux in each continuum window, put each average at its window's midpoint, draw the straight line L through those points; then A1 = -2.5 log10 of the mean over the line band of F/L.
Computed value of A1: 0.07 mag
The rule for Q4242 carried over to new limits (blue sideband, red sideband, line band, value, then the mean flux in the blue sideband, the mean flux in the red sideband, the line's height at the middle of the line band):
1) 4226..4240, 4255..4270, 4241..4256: 1.55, 103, 112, 108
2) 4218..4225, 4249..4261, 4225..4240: -0.80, 94.1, 103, 97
